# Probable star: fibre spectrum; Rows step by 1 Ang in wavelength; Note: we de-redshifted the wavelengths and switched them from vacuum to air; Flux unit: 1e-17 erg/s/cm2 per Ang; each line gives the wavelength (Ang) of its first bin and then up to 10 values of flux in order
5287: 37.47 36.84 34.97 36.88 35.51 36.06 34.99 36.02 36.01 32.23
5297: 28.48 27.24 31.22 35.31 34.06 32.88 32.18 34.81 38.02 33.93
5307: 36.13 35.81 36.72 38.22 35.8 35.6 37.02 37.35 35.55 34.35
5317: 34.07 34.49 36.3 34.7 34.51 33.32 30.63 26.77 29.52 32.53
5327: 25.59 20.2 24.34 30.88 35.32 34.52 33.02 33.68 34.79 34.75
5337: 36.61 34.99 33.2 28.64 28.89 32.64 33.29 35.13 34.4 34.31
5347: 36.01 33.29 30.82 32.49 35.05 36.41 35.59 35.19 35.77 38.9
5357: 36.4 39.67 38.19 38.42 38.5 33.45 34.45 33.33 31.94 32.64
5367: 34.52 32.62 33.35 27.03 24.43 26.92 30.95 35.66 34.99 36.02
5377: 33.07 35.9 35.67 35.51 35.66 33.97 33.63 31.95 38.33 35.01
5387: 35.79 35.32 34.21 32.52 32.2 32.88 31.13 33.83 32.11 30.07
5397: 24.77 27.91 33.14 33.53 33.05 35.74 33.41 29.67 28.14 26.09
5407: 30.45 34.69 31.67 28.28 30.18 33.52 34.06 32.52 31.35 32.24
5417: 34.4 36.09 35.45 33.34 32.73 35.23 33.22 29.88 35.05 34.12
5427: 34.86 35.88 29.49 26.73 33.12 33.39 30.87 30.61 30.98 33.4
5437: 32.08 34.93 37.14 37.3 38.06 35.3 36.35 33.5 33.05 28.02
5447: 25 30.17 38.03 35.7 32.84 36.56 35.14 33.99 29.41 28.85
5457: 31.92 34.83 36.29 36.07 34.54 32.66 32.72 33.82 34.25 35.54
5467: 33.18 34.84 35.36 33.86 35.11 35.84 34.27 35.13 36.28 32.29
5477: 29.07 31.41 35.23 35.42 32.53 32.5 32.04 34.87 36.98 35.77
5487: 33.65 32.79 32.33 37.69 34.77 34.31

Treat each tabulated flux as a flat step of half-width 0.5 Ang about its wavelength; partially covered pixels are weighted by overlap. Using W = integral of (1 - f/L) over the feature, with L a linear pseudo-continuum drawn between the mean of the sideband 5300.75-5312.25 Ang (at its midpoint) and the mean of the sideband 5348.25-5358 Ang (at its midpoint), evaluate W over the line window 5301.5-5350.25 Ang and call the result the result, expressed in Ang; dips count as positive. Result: 2.8 Ang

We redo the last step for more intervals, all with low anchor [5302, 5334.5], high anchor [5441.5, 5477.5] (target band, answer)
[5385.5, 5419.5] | 1.28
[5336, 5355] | -0.25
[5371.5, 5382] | -0.19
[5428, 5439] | 0.50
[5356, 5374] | -0.09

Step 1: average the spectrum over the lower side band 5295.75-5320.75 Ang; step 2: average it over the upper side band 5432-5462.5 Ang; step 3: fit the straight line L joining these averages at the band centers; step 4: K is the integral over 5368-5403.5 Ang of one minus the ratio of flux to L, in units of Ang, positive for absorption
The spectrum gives 1.1 Ang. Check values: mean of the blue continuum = 34.5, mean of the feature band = 32.8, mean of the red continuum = 33.5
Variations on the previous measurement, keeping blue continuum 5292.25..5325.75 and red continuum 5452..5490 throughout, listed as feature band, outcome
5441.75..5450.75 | 0.3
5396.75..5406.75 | 1.0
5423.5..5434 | 0.5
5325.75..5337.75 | 0.9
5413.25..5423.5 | 0.1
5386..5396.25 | 0.2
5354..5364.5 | -0.8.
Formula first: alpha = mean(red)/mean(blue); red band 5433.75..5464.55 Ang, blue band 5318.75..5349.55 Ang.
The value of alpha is 1.04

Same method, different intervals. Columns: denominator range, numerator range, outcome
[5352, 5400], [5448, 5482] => 1.01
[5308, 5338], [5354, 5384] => 1.03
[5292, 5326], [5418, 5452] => 0.98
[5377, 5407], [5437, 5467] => 1.03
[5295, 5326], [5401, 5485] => 0.98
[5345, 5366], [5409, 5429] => 0.94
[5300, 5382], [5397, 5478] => 0.98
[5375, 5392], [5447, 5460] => 0.96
